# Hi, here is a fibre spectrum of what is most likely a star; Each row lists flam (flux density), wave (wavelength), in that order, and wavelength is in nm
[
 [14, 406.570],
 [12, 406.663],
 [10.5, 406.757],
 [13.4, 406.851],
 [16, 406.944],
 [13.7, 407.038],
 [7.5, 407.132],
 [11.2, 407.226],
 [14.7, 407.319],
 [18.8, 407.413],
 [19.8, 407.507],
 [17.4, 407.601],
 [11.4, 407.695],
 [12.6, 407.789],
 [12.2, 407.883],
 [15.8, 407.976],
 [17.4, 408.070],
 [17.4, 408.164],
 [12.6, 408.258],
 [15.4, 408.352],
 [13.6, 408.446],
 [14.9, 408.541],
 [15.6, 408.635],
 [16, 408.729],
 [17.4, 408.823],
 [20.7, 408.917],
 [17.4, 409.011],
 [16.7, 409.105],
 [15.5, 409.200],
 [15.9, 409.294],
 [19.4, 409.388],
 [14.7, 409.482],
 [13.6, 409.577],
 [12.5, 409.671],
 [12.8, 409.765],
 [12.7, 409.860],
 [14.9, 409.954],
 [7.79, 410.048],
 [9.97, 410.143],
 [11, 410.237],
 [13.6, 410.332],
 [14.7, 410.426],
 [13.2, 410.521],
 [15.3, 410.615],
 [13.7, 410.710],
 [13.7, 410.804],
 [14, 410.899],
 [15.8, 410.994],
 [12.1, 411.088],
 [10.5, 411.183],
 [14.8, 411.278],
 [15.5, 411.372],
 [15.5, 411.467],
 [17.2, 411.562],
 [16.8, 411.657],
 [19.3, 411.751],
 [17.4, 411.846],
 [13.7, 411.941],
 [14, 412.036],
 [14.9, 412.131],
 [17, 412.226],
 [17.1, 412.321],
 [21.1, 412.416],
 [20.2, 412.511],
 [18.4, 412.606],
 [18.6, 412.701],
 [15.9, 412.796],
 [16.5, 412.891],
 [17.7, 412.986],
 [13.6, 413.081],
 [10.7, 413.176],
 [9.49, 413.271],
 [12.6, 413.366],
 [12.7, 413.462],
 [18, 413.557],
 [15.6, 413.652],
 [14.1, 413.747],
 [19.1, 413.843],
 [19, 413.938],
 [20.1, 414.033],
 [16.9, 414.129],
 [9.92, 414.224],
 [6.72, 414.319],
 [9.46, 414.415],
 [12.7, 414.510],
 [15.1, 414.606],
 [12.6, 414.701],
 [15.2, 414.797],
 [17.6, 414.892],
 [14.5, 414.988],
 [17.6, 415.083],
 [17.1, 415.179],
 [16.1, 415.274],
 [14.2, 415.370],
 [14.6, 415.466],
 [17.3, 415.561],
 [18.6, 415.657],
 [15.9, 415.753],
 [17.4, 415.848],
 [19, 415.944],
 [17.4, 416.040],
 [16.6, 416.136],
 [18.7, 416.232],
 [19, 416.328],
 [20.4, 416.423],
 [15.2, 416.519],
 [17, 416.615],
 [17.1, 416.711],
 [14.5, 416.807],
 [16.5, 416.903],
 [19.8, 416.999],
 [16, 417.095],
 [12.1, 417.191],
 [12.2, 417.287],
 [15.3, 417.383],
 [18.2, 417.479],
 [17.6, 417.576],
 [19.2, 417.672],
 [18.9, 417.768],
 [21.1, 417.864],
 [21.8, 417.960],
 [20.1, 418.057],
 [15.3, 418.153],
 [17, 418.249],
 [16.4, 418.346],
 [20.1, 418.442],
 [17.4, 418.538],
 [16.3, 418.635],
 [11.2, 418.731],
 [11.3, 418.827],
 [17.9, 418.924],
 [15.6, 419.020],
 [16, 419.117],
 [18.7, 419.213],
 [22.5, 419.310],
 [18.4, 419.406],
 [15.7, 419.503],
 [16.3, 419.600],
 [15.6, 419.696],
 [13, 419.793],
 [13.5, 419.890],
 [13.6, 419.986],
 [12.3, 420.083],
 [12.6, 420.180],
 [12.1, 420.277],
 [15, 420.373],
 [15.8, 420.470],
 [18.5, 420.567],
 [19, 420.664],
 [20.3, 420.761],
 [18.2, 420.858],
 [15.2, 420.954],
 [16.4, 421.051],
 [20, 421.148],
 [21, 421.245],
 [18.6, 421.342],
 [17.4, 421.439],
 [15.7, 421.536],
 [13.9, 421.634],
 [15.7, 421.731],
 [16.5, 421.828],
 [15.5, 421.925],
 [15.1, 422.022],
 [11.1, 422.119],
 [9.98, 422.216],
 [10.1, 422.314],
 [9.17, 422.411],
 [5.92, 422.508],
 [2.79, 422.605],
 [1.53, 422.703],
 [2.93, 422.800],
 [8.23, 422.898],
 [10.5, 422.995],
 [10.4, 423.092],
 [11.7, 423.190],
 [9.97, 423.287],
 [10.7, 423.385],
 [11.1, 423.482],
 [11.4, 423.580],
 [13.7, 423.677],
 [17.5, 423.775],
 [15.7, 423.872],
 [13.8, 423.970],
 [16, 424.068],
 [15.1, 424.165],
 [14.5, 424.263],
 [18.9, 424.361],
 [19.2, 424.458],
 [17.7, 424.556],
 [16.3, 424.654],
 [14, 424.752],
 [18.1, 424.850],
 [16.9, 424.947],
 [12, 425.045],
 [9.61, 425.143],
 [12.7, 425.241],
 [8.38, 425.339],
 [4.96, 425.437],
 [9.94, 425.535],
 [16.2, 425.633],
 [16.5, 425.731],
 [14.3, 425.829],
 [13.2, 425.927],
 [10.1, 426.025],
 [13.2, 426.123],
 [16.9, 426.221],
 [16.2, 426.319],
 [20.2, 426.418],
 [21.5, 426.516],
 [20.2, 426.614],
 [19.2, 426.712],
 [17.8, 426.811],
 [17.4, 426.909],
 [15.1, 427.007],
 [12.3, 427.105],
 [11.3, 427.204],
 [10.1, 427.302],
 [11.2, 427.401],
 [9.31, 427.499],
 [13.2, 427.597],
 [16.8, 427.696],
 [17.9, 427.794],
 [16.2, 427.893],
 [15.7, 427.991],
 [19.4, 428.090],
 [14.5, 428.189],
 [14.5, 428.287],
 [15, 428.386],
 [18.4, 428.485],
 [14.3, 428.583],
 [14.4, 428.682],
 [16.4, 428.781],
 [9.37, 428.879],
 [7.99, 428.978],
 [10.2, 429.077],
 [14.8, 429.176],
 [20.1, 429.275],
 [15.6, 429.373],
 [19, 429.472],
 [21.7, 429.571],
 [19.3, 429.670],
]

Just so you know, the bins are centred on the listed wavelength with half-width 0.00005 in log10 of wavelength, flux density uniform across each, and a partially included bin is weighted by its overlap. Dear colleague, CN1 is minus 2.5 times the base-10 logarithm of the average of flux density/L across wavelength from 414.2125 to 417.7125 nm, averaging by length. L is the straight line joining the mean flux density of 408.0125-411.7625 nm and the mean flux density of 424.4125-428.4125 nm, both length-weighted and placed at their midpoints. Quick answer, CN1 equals -0.08 mag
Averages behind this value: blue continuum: 14.7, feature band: 15.9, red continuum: 14.8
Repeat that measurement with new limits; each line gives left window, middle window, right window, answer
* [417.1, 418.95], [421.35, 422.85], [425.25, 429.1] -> 0.38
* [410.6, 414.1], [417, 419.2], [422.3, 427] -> -0.15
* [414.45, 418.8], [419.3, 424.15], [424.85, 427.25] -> 0.14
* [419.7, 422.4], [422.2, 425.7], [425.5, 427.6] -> 0.25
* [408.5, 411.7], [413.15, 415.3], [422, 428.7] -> -0.02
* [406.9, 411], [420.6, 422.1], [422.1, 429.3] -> -0.24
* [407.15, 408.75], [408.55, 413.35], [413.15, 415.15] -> -0.03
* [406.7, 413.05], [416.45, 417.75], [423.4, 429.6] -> -0.10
